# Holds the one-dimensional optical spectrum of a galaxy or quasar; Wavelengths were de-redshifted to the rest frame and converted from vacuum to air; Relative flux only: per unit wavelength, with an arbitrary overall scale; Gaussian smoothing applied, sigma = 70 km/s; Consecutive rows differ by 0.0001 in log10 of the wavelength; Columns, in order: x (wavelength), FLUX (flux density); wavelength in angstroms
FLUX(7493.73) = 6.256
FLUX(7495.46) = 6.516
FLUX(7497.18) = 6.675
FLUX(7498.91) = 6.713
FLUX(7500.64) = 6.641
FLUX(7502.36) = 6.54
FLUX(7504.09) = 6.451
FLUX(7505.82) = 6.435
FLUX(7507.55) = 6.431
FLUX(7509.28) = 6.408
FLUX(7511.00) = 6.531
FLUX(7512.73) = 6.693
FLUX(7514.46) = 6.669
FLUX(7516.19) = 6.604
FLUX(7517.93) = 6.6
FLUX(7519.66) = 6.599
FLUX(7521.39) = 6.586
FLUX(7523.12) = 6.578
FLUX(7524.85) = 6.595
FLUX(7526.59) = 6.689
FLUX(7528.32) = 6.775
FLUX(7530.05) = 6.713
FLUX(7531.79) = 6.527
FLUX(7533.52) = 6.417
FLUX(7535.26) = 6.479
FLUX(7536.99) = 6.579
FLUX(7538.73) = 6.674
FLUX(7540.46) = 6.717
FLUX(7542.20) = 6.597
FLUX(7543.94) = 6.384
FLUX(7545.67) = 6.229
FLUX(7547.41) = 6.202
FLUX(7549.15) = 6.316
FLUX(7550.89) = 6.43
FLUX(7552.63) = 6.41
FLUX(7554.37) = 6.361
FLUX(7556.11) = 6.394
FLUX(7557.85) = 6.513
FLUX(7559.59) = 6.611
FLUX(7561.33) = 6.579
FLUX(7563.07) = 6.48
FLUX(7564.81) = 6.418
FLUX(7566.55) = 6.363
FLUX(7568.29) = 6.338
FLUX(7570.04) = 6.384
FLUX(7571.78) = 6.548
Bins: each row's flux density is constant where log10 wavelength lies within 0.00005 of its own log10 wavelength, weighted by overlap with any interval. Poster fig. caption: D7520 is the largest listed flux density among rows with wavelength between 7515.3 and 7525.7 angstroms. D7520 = 6.604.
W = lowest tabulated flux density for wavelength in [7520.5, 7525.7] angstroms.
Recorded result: 6.578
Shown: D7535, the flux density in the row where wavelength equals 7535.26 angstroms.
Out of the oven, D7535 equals 6.479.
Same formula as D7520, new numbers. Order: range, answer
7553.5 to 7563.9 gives 6.611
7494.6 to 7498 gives 6.675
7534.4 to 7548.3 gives 6.717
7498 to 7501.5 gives 6.713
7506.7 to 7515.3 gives 6.693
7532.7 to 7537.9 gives 6.579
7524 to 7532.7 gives 6.775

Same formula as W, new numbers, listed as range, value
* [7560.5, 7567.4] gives 6.363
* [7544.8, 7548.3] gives 6.202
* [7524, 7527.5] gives 6.595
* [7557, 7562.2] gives 6.513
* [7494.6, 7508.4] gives 6.431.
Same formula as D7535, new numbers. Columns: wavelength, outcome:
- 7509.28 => 6.408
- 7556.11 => 6.394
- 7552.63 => 6.41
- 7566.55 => 6.363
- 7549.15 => 6.316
